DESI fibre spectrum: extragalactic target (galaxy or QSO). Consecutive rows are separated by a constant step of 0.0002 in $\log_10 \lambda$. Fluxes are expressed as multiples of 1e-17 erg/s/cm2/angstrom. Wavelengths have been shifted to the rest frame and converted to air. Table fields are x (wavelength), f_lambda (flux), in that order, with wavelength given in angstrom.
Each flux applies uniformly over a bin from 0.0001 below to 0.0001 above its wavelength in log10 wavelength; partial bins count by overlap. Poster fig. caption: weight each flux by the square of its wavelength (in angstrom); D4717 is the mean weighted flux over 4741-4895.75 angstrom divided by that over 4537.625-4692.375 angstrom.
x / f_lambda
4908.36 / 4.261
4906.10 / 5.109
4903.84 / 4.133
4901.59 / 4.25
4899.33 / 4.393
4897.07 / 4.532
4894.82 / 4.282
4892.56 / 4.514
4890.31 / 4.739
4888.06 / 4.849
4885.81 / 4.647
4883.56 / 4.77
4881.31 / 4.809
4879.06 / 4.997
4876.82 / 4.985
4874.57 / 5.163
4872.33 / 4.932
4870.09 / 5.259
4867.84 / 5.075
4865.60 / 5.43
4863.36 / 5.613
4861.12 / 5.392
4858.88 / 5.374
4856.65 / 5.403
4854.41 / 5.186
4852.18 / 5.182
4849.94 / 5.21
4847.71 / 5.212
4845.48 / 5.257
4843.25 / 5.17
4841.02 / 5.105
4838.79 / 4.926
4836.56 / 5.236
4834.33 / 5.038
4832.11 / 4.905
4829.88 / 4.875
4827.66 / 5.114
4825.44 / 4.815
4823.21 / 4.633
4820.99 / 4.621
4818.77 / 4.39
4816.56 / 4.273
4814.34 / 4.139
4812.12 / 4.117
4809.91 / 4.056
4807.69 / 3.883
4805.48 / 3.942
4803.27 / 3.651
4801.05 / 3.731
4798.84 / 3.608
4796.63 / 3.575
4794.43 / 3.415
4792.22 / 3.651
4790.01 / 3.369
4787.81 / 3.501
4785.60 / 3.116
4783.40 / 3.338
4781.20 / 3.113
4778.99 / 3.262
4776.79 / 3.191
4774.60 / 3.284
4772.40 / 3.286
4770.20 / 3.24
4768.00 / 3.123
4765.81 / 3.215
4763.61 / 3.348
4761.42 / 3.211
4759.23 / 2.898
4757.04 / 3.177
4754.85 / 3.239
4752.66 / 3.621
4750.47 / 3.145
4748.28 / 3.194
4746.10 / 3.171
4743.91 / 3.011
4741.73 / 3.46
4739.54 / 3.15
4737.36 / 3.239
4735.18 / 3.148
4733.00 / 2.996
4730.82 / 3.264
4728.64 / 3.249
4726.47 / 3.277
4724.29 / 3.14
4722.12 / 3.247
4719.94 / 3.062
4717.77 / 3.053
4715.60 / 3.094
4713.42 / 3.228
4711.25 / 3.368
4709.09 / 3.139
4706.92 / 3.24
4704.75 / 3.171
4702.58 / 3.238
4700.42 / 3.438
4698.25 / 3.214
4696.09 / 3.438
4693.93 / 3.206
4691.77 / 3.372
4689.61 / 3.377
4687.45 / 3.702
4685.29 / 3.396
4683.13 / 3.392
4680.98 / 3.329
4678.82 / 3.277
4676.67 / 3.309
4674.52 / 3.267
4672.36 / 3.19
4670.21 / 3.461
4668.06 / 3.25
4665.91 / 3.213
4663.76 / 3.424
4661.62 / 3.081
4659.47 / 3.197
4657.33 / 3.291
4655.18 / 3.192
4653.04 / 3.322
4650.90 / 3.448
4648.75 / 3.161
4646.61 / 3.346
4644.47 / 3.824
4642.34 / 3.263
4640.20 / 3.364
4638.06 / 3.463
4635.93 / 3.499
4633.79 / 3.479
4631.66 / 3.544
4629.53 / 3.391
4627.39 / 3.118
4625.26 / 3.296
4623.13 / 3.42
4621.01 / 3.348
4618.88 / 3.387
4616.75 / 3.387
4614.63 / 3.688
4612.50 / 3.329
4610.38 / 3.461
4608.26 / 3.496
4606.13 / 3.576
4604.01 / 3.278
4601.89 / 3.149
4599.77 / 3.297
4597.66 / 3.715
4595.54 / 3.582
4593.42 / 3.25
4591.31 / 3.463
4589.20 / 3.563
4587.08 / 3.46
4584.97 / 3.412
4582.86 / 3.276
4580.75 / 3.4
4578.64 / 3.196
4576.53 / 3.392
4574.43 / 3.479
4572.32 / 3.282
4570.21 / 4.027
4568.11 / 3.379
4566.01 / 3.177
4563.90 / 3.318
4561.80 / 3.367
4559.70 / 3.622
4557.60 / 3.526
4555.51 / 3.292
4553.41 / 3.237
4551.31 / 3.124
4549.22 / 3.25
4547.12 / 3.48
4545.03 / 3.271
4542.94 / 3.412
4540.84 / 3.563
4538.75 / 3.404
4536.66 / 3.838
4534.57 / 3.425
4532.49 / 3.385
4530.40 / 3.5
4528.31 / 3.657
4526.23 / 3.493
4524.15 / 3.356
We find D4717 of 1.37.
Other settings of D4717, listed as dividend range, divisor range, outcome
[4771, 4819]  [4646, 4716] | 1.15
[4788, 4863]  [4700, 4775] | 1.48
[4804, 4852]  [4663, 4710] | 1.51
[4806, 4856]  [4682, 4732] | 1.54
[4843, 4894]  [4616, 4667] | 1.67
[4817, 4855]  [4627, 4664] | 1.61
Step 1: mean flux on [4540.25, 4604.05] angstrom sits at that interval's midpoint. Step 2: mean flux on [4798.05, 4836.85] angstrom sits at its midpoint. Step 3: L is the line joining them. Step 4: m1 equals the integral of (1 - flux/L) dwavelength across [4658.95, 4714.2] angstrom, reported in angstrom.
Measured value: 7.9 angstrom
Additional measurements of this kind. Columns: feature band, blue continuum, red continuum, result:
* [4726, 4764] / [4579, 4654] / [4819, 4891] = 9.6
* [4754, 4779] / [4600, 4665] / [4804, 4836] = 5.8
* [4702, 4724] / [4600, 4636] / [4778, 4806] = 1.6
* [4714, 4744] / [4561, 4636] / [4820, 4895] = 7.5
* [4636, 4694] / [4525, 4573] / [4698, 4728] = -1.2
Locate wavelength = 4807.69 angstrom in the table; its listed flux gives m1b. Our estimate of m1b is 3.883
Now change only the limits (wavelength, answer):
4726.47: 3.277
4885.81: 4.647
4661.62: 3.081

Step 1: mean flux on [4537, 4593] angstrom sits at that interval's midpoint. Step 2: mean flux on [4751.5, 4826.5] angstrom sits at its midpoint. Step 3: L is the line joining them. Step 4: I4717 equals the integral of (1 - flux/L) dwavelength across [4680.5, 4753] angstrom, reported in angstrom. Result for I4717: 6.04 angstrom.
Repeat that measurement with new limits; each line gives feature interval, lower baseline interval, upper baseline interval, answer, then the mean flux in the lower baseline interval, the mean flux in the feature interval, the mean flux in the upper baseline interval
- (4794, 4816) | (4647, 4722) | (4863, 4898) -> 2.3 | 3.28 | 3.84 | 4.9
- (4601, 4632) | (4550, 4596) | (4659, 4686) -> -0.3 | 3.4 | 3.39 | 3.29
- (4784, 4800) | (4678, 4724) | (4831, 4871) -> 3.6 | 3.28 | 3.46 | 5.22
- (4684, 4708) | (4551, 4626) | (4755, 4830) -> 1.4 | 3.41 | 3.34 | 3.69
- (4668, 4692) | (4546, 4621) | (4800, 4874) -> 3.6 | 3.41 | 3.36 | 4.83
